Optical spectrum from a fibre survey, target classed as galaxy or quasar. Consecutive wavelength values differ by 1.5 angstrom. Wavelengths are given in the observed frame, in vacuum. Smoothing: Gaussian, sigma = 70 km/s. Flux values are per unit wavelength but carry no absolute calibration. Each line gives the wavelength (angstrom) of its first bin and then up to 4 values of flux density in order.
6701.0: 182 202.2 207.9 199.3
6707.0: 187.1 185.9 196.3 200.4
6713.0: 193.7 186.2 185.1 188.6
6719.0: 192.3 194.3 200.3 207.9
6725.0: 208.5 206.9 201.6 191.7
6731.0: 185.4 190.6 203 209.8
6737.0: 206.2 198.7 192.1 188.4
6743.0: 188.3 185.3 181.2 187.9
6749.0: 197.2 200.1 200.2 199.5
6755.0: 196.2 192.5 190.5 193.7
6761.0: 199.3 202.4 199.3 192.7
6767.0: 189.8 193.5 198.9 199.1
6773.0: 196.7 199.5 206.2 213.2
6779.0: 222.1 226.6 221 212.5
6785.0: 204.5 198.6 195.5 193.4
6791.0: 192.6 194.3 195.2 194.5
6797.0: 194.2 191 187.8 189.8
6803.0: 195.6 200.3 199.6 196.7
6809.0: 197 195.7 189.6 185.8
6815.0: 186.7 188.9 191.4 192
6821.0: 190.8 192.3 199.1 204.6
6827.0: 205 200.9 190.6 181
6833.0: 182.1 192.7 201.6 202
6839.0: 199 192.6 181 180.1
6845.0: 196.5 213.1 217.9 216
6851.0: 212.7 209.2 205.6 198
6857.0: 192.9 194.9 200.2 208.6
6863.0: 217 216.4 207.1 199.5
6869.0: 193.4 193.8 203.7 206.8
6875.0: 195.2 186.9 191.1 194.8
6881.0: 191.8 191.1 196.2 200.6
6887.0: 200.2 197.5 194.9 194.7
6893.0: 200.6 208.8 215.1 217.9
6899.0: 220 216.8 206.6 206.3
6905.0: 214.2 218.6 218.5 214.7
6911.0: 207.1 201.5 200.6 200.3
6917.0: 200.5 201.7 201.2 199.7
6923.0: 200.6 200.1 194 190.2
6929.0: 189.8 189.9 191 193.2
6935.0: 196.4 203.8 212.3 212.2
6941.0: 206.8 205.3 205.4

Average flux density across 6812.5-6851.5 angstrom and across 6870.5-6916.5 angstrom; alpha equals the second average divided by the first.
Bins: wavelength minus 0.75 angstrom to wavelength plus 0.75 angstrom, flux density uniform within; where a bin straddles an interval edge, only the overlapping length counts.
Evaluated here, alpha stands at 1.04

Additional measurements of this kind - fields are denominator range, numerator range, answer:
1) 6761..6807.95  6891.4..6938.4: 1.02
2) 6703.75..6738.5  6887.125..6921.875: 1.05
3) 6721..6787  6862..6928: 1.02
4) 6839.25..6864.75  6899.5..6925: 1.02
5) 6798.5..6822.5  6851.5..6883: 1.04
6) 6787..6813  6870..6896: 1.02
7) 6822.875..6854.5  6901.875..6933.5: 1.01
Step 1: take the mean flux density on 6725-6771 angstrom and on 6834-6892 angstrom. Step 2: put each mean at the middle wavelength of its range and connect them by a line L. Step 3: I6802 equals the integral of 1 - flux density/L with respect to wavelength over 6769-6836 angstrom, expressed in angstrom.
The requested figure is 0.0 angstrom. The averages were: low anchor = 196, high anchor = 200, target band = 197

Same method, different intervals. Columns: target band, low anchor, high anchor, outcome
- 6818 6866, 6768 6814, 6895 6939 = 0.45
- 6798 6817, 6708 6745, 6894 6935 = 0.63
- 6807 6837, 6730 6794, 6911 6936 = 0.72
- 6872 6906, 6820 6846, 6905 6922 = 0.03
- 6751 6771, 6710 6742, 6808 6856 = 0.06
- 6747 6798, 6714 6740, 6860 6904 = -0.23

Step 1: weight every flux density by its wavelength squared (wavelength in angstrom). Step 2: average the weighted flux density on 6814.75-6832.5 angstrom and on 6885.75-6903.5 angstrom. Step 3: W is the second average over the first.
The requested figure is 1.09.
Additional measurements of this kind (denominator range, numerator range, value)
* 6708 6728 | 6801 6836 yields 1.02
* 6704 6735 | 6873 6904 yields 1.08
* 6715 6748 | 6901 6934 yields 1.09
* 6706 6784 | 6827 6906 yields 1.05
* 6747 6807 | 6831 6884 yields 1.02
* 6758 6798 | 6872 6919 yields 1.05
